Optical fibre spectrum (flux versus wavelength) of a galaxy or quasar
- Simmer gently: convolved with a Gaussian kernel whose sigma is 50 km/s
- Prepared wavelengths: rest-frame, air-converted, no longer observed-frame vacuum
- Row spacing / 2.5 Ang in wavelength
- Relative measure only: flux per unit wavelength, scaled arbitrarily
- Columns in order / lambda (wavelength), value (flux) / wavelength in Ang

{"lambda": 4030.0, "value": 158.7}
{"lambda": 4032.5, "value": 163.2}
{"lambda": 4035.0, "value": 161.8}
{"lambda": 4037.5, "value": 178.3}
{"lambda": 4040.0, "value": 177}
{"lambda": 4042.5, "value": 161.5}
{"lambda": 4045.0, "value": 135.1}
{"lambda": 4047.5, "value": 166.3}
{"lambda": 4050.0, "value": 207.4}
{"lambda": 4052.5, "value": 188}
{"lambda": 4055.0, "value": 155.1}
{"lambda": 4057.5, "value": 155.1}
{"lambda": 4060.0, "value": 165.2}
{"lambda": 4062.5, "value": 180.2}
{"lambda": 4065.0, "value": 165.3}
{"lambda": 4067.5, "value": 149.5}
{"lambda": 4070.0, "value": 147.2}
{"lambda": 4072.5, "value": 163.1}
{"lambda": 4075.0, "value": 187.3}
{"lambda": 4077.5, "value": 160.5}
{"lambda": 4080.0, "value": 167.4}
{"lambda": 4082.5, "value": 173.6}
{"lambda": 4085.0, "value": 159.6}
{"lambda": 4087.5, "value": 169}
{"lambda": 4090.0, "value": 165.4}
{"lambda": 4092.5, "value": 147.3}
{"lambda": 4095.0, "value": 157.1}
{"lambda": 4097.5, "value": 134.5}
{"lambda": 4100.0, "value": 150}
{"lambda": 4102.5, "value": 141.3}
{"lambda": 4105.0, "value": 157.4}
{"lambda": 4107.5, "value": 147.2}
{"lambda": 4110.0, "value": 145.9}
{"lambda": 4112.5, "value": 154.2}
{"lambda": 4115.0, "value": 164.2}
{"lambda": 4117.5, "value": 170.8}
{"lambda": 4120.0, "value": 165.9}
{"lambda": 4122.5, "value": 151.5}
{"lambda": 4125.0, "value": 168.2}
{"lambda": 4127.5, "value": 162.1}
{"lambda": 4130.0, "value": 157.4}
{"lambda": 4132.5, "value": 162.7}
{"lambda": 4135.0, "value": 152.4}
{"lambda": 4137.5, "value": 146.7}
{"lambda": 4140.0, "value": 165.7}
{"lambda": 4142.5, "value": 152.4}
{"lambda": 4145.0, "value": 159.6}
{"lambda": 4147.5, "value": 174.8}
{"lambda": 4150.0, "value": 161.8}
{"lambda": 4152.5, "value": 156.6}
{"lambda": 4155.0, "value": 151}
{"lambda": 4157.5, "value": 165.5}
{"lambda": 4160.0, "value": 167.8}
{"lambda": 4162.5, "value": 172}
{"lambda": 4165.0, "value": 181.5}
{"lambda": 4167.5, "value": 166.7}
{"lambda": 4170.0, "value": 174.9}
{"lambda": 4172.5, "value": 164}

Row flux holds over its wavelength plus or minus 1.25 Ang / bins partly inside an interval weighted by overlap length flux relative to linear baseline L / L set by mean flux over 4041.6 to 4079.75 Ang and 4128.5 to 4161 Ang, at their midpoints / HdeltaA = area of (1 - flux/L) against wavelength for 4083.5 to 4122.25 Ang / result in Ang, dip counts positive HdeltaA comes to 1.7 Ang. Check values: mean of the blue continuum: 166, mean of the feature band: 155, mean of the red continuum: 160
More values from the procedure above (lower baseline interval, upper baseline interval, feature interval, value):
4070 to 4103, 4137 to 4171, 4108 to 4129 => 0.27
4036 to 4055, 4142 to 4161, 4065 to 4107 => 2.46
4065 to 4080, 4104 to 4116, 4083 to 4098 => 0.07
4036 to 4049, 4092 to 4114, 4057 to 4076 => -0.73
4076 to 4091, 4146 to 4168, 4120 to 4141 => 0.96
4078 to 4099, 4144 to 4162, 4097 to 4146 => 1.61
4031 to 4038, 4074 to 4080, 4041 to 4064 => 0.06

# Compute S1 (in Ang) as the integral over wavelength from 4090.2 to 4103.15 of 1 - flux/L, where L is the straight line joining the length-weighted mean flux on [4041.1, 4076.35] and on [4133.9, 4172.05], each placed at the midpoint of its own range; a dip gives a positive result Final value 1.35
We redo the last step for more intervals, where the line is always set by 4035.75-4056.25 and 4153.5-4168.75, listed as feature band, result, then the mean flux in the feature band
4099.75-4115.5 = 1.7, 151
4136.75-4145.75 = 0.6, 156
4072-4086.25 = 0.1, 169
